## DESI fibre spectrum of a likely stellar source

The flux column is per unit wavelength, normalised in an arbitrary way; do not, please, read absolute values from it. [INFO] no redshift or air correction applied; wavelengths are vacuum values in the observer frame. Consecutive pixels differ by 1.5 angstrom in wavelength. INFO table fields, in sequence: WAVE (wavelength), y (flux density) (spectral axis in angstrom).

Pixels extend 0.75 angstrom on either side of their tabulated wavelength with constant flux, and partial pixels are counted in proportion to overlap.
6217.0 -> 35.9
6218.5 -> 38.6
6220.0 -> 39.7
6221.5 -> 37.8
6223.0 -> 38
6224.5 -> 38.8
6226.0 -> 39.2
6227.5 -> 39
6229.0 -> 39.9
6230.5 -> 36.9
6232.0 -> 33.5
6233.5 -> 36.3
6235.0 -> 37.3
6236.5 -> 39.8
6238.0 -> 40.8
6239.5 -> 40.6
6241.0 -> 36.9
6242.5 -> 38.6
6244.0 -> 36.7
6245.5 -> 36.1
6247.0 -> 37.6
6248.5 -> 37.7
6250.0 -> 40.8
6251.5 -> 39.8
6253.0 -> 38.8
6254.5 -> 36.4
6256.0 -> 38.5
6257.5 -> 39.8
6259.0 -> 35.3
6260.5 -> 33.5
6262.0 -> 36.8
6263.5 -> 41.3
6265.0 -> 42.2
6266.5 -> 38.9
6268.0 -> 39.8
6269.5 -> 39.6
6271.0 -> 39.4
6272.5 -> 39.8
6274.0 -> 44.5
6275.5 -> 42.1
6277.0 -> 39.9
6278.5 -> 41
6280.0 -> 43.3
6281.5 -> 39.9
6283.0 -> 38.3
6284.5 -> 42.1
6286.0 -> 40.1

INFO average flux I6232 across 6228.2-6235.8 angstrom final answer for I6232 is 36.8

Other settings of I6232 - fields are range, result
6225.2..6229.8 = 39.3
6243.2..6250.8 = 37.8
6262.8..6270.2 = 40.4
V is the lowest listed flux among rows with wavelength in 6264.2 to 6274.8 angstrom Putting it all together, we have 38.9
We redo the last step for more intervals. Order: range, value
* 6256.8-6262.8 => 33.5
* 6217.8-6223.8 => 37.8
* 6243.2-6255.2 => 36.1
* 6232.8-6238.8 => 36.3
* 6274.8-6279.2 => 39.9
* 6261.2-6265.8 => 36.8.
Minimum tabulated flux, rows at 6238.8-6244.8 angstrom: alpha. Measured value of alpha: 36.7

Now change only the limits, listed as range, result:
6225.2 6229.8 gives 39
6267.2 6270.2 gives 39.6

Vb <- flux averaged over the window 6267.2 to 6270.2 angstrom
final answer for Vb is 39.7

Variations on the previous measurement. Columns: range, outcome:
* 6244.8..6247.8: 36.9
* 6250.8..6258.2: 38.6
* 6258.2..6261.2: 34.5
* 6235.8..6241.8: 39.5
